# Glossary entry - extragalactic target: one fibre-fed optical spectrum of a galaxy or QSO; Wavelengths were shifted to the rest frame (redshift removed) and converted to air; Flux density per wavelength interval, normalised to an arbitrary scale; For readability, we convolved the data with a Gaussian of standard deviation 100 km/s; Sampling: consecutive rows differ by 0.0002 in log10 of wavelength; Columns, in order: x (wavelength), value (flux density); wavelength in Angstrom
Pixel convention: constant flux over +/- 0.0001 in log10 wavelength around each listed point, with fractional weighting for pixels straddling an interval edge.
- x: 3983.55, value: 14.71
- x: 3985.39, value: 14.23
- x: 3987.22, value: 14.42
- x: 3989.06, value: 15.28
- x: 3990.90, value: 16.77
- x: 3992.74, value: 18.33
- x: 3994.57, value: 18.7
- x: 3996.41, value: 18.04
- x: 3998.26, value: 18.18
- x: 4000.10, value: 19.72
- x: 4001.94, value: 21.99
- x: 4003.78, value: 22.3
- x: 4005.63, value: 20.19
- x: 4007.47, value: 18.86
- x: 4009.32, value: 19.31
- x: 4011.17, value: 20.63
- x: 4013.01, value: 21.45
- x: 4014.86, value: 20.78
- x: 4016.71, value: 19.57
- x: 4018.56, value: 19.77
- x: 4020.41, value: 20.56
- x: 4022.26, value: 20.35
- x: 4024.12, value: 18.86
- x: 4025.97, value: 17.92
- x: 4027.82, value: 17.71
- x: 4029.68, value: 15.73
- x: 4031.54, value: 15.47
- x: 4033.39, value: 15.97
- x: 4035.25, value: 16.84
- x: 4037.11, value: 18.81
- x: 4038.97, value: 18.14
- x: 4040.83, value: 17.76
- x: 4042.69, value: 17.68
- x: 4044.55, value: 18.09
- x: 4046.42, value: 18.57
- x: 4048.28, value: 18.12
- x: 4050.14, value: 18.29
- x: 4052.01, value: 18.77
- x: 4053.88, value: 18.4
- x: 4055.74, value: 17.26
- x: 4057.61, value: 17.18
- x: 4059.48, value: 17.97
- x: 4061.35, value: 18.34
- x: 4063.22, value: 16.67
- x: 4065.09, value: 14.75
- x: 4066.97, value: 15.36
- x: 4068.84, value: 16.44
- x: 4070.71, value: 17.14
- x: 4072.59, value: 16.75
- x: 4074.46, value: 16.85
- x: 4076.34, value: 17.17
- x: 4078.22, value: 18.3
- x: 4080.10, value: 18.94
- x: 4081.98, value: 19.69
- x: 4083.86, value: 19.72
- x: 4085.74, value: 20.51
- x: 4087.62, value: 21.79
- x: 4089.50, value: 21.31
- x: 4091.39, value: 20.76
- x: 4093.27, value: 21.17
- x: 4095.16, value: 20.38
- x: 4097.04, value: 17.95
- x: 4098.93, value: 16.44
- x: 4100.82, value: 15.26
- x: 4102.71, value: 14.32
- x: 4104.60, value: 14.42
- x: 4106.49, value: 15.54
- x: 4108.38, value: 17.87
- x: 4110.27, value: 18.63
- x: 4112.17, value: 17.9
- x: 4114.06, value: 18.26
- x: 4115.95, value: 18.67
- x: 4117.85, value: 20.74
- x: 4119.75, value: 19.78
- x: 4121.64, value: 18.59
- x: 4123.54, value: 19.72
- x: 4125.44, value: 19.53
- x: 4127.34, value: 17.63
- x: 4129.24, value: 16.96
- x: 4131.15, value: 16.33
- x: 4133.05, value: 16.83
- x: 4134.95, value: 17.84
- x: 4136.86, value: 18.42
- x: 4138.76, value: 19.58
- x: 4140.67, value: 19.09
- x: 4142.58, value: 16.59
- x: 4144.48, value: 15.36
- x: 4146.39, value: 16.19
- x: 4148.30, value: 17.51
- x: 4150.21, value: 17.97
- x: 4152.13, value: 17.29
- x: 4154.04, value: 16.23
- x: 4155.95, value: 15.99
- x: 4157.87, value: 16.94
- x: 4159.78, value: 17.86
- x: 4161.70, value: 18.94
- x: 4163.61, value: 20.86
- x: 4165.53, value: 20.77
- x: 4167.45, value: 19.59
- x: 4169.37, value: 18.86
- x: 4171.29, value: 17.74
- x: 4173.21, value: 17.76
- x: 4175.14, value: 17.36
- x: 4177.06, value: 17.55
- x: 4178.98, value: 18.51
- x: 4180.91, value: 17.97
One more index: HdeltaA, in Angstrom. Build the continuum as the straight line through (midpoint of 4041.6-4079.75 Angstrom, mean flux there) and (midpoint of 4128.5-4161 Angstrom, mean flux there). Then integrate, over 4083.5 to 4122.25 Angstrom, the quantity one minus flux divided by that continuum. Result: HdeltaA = -2.7 Angstrom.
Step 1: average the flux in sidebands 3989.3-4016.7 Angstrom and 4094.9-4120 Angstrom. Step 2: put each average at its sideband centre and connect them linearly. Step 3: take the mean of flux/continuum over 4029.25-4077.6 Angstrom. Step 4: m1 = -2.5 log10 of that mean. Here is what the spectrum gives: 0.08 mag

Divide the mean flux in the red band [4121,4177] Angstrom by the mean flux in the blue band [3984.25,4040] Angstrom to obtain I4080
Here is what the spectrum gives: 1.0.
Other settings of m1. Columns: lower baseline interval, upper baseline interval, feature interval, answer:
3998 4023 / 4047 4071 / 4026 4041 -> 0.11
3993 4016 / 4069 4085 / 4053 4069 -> 0.09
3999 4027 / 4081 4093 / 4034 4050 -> 0.13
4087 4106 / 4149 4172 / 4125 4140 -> 0.02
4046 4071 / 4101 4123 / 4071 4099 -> -0.10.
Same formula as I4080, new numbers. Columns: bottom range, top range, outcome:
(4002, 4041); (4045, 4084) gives 0.93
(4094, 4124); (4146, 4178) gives 1.01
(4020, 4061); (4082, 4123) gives 1.04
